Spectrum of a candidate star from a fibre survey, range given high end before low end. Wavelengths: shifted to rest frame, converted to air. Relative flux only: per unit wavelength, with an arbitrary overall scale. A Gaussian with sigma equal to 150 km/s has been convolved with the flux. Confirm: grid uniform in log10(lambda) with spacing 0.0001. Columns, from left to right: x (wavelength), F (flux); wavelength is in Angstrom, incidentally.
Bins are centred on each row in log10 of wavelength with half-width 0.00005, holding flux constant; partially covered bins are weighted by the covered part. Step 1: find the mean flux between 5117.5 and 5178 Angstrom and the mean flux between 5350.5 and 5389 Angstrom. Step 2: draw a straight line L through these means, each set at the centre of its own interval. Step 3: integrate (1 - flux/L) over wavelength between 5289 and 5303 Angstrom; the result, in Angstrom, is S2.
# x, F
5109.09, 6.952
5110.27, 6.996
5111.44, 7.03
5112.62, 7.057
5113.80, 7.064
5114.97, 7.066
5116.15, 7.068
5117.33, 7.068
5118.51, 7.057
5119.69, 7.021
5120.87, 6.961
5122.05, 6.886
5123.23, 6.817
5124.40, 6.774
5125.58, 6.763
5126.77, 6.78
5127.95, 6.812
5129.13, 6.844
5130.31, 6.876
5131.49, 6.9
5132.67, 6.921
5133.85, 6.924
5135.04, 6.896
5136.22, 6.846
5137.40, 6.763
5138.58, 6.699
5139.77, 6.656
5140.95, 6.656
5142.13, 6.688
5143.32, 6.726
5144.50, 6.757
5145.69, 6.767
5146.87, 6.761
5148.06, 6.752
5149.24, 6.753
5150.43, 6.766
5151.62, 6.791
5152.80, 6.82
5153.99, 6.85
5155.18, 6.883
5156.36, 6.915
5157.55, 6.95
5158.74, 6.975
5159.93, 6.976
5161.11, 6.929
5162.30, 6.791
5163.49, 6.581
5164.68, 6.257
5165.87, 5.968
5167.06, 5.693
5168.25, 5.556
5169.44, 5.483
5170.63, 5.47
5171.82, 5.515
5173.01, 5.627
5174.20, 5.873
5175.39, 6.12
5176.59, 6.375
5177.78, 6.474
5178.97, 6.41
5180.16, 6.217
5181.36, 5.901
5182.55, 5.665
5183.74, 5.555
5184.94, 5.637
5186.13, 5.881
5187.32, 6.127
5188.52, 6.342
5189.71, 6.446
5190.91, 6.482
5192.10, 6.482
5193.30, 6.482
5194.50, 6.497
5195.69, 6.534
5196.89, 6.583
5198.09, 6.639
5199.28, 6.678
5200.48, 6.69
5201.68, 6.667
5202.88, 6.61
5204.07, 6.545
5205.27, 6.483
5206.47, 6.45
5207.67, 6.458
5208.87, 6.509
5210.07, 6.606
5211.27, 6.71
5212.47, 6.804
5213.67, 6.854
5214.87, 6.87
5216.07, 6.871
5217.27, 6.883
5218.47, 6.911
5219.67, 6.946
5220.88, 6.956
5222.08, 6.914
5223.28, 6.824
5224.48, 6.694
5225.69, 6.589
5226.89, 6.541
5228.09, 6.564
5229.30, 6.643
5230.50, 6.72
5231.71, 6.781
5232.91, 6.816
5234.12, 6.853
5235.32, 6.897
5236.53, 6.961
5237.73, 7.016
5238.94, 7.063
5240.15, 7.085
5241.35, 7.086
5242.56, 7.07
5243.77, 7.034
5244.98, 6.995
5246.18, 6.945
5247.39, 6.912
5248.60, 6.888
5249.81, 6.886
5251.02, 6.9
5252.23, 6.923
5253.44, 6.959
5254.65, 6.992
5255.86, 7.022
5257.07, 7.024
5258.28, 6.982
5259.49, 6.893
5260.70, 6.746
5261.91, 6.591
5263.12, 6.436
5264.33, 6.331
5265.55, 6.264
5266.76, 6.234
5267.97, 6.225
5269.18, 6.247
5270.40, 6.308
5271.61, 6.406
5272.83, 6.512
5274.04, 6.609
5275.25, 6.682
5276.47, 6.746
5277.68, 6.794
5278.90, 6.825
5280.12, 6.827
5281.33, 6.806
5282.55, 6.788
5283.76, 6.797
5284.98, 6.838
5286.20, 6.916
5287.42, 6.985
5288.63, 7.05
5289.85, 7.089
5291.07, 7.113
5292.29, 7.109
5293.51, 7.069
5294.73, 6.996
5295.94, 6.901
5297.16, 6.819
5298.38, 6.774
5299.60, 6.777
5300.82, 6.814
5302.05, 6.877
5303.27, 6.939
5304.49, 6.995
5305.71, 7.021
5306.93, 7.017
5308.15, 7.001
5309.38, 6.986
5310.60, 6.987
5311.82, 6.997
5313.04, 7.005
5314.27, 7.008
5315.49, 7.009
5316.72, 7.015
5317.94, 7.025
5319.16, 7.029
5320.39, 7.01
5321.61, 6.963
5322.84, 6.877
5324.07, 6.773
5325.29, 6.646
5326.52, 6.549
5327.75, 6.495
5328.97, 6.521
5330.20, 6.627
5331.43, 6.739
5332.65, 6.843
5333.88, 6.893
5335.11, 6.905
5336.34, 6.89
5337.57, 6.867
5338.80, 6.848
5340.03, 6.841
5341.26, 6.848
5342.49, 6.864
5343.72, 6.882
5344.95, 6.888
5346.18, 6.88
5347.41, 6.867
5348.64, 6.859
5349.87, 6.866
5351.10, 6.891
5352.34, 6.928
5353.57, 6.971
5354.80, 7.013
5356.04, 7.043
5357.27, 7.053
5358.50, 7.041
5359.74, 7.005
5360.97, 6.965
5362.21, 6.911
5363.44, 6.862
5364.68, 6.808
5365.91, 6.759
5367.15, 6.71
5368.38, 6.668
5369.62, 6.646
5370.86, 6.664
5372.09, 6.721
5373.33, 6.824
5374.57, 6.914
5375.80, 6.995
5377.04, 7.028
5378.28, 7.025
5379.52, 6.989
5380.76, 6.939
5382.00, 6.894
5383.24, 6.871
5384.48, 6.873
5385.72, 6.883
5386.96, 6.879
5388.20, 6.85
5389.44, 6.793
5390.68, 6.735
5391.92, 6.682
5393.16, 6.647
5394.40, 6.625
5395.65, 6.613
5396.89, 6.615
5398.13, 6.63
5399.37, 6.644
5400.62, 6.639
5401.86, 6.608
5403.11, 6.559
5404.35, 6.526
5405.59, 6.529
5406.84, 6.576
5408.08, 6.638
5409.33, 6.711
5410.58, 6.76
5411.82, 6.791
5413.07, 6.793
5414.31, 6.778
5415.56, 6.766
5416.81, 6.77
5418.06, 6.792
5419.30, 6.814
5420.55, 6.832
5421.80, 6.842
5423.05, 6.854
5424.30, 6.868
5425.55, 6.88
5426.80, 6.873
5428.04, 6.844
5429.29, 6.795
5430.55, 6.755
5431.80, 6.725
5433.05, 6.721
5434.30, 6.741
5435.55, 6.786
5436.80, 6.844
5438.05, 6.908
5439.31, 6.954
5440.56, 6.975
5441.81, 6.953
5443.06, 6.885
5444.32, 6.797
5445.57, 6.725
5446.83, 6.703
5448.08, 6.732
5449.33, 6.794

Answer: -0.3 Angstrom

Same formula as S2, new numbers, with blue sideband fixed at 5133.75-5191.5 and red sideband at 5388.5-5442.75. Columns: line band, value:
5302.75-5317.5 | -0.88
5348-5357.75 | -0.42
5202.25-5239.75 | -1.58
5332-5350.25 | -0.61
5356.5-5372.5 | -0.37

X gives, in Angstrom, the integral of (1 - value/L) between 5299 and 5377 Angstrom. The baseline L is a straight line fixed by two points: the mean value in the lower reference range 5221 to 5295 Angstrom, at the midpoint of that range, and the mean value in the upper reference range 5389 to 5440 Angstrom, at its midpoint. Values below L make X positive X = -1.2 Angstrom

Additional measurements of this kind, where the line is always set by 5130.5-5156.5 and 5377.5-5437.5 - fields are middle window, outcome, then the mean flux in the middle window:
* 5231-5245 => -0.4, 6.96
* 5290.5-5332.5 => -0.7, 6.9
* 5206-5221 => 0.1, 6.75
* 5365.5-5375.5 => 0.0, 6.75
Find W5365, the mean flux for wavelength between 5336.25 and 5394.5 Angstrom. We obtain 6.87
